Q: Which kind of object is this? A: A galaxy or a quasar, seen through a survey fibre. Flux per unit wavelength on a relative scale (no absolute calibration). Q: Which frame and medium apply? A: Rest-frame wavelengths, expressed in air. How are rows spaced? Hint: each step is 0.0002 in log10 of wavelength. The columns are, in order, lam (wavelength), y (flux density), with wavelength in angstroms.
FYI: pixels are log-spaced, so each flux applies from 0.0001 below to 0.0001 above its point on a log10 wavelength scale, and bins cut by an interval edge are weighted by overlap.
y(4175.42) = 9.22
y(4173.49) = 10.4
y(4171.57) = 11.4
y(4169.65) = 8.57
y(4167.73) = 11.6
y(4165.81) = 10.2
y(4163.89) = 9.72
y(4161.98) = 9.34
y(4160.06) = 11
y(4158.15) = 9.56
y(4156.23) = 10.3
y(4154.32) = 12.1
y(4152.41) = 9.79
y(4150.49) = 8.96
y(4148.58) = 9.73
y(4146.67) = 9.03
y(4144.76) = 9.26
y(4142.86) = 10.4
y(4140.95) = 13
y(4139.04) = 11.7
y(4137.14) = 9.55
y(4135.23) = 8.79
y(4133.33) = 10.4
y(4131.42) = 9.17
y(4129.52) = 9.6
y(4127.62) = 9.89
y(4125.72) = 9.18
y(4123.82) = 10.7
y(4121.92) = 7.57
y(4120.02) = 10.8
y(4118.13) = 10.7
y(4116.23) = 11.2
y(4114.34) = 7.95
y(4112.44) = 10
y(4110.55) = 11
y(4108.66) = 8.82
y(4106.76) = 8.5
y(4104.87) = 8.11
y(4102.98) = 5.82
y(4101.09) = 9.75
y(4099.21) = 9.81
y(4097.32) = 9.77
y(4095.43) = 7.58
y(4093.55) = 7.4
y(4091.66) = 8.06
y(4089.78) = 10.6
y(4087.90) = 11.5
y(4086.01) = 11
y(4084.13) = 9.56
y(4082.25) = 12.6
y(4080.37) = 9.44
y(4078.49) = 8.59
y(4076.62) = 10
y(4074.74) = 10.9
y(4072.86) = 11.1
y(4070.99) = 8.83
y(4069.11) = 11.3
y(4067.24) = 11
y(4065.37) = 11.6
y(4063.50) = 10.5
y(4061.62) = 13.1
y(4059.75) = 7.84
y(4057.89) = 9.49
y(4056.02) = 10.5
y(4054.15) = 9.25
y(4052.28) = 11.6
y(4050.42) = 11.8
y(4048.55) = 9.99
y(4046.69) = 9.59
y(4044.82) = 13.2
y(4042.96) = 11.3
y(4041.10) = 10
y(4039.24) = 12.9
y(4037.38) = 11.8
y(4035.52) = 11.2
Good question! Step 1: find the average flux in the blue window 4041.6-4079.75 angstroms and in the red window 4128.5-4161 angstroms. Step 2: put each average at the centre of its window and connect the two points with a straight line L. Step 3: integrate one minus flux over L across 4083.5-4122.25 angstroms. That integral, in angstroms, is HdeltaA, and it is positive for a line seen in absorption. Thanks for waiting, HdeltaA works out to 3.79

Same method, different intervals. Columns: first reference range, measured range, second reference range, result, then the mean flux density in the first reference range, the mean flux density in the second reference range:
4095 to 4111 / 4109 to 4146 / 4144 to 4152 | -4.0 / 8.76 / 9.27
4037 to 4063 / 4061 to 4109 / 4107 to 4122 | 2.4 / 10.9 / 9.82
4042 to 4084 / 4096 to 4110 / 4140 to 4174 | 2.3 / 10.6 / 10.2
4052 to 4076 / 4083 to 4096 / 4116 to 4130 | 1.0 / 10.5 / 9.9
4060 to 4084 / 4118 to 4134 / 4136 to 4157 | 1.1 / 10.6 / 10.3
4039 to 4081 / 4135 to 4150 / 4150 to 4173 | 0.1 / 10.6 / 10.2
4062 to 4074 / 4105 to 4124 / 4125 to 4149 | 1.2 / 10.8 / 9.99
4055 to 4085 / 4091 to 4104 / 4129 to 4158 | 2.5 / 10.4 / 10.1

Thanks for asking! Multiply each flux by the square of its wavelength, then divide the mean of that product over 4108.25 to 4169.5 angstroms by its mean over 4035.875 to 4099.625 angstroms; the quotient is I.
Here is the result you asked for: 1.00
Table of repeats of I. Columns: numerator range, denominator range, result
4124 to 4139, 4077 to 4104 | 1.05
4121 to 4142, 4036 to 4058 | 0.94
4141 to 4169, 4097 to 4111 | 1.18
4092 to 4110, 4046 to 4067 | 0.82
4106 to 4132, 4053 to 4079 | 0.96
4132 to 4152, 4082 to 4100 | 1.07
